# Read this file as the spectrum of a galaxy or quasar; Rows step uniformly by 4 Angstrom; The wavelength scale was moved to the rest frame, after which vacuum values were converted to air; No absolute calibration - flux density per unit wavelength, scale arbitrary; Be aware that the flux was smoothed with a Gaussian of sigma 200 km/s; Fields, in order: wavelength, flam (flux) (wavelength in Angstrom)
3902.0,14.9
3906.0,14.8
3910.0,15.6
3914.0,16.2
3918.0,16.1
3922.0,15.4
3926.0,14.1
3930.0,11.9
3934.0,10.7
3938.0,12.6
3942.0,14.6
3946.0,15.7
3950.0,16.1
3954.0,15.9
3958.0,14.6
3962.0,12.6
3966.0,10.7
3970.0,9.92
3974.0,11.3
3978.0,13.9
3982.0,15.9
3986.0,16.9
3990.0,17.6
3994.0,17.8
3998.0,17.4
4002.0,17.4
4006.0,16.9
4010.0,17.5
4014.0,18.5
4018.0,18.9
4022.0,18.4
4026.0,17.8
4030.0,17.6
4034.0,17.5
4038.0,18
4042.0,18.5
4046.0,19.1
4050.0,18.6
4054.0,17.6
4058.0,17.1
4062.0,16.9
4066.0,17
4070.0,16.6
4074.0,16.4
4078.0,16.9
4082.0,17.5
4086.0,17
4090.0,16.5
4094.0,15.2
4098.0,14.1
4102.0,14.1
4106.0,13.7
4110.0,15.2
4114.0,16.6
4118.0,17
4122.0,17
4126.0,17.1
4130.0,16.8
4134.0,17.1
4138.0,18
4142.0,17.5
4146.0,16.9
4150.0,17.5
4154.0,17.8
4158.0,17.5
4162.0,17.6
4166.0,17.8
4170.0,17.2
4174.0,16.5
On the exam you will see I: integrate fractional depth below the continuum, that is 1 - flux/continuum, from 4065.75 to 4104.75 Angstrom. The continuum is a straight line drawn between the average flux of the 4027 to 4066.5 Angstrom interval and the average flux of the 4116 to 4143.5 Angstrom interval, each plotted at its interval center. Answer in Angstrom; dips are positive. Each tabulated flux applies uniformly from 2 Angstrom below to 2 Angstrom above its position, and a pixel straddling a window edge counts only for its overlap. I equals 3.33 Angstrom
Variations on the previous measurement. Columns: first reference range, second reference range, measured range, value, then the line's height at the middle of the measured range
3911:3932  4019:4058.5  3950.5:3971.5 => 3.7 Angstrom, 15.9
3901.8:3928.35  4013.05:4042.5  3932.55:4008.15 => 9.1 Angstrom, 16.7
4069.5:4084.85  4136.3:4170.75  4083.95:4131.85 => 3.6 Angstrom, 17.1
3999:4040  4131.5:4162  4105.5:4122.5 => 1.5 Angstrom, 17.6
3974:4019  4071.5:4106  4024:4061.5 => -3.6 Angstrom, 16.3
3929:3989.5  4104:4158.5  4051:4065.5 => -1.7 Angstrom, 15.5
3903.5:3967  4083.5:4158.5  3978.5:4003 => -3.3 Angstrom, 14.9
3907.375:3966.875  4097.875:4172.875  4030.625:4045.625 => -2.5 Angstrom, 15.5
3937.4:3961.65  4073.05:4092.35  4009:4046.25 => -4.9 Angstrom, 16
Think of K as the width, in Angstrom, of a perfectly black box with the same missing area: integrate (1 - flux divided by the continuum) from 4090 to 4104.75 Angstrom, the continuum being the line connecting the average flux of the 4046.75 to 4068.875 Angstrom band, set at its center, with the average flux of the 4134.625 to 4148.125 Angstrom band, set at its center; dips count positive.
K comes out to 2.3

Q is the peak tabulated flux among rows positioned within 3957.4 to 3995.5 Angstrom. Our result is 17.8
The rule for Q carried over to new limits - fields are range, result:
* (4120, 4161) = 18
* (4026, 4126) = 19.1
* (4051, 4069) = 17.6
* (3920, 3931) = 15.4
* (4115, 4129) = 17.1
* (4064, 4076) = 17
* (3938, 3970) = 16.1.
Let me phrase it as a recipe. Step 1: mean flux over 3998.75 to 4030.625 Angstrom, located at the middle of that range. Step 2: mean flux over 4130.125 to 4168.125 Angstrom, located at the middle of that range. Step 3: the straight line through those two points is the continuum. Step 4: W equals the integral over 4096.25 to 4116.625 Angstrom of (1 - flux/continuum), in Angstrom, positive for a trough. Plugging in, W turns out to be 3.2 Angstrom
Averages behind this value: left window 17.9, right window 17.5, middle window 14.8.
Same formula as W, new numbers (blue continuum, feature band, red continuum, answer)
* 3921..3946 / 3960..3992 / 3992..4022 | 4.8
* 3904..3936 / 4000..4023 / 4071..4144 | -3.9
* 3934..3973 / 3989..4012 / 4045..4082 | -3.6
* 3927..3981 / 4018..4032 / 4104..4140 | -3.4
